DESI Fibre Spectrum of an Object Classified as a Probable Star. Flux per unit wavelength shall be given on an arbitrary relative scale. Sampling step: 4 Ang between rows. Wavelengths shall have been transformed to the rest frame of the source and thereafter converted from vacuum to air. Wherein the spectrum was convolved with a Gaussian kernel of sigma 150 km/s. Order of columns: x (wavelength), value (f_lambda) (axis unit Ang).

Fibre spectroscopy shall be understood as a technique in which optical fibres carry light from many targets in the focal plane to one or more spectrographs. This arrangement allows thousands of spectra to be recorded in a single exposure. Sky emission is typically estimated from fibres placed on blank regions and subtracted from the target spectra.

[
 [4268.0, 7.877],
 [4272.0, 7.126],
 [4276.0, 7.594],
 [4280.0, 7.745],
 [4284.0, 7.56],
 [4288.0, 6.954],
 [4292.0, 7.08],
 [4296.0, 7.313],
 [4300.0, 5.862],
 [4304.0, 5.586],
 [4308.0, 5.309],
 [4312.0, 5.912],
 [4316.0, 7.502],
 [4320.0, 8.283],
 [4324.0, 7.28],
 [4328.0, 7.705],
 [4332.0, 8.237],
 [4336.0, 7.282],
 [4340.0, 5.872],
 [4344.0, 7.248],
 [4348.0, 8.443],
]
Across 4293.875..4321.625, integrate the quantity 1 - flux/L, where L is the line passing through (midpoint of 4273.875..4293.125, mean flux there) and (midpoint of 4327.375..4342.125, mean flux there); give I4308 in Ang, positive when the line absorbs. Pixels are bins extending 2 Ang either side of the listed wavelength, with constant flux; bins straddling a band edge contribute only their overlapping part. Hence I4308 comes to 3.0 Ang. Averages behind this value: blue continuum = 7.4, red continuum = 7.23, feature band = 6.52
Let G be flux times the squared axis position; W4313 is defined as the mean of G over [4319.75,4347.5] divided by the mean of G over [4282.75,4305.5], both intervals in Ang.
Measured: 1.1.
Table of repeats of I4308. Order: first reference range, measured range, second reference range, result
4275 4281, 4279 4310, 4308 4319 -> 2.4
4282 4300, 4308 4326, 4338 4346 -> -0.6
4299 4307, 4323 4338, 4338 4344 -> -3.7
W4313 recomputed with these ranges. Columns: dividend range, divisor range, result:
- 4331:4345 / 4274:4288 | 0.96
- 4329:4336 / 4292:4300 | 1.16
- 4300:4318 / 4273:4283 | 0.81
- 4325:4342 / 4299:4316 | 1.25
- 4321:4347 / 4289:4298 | 1.05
